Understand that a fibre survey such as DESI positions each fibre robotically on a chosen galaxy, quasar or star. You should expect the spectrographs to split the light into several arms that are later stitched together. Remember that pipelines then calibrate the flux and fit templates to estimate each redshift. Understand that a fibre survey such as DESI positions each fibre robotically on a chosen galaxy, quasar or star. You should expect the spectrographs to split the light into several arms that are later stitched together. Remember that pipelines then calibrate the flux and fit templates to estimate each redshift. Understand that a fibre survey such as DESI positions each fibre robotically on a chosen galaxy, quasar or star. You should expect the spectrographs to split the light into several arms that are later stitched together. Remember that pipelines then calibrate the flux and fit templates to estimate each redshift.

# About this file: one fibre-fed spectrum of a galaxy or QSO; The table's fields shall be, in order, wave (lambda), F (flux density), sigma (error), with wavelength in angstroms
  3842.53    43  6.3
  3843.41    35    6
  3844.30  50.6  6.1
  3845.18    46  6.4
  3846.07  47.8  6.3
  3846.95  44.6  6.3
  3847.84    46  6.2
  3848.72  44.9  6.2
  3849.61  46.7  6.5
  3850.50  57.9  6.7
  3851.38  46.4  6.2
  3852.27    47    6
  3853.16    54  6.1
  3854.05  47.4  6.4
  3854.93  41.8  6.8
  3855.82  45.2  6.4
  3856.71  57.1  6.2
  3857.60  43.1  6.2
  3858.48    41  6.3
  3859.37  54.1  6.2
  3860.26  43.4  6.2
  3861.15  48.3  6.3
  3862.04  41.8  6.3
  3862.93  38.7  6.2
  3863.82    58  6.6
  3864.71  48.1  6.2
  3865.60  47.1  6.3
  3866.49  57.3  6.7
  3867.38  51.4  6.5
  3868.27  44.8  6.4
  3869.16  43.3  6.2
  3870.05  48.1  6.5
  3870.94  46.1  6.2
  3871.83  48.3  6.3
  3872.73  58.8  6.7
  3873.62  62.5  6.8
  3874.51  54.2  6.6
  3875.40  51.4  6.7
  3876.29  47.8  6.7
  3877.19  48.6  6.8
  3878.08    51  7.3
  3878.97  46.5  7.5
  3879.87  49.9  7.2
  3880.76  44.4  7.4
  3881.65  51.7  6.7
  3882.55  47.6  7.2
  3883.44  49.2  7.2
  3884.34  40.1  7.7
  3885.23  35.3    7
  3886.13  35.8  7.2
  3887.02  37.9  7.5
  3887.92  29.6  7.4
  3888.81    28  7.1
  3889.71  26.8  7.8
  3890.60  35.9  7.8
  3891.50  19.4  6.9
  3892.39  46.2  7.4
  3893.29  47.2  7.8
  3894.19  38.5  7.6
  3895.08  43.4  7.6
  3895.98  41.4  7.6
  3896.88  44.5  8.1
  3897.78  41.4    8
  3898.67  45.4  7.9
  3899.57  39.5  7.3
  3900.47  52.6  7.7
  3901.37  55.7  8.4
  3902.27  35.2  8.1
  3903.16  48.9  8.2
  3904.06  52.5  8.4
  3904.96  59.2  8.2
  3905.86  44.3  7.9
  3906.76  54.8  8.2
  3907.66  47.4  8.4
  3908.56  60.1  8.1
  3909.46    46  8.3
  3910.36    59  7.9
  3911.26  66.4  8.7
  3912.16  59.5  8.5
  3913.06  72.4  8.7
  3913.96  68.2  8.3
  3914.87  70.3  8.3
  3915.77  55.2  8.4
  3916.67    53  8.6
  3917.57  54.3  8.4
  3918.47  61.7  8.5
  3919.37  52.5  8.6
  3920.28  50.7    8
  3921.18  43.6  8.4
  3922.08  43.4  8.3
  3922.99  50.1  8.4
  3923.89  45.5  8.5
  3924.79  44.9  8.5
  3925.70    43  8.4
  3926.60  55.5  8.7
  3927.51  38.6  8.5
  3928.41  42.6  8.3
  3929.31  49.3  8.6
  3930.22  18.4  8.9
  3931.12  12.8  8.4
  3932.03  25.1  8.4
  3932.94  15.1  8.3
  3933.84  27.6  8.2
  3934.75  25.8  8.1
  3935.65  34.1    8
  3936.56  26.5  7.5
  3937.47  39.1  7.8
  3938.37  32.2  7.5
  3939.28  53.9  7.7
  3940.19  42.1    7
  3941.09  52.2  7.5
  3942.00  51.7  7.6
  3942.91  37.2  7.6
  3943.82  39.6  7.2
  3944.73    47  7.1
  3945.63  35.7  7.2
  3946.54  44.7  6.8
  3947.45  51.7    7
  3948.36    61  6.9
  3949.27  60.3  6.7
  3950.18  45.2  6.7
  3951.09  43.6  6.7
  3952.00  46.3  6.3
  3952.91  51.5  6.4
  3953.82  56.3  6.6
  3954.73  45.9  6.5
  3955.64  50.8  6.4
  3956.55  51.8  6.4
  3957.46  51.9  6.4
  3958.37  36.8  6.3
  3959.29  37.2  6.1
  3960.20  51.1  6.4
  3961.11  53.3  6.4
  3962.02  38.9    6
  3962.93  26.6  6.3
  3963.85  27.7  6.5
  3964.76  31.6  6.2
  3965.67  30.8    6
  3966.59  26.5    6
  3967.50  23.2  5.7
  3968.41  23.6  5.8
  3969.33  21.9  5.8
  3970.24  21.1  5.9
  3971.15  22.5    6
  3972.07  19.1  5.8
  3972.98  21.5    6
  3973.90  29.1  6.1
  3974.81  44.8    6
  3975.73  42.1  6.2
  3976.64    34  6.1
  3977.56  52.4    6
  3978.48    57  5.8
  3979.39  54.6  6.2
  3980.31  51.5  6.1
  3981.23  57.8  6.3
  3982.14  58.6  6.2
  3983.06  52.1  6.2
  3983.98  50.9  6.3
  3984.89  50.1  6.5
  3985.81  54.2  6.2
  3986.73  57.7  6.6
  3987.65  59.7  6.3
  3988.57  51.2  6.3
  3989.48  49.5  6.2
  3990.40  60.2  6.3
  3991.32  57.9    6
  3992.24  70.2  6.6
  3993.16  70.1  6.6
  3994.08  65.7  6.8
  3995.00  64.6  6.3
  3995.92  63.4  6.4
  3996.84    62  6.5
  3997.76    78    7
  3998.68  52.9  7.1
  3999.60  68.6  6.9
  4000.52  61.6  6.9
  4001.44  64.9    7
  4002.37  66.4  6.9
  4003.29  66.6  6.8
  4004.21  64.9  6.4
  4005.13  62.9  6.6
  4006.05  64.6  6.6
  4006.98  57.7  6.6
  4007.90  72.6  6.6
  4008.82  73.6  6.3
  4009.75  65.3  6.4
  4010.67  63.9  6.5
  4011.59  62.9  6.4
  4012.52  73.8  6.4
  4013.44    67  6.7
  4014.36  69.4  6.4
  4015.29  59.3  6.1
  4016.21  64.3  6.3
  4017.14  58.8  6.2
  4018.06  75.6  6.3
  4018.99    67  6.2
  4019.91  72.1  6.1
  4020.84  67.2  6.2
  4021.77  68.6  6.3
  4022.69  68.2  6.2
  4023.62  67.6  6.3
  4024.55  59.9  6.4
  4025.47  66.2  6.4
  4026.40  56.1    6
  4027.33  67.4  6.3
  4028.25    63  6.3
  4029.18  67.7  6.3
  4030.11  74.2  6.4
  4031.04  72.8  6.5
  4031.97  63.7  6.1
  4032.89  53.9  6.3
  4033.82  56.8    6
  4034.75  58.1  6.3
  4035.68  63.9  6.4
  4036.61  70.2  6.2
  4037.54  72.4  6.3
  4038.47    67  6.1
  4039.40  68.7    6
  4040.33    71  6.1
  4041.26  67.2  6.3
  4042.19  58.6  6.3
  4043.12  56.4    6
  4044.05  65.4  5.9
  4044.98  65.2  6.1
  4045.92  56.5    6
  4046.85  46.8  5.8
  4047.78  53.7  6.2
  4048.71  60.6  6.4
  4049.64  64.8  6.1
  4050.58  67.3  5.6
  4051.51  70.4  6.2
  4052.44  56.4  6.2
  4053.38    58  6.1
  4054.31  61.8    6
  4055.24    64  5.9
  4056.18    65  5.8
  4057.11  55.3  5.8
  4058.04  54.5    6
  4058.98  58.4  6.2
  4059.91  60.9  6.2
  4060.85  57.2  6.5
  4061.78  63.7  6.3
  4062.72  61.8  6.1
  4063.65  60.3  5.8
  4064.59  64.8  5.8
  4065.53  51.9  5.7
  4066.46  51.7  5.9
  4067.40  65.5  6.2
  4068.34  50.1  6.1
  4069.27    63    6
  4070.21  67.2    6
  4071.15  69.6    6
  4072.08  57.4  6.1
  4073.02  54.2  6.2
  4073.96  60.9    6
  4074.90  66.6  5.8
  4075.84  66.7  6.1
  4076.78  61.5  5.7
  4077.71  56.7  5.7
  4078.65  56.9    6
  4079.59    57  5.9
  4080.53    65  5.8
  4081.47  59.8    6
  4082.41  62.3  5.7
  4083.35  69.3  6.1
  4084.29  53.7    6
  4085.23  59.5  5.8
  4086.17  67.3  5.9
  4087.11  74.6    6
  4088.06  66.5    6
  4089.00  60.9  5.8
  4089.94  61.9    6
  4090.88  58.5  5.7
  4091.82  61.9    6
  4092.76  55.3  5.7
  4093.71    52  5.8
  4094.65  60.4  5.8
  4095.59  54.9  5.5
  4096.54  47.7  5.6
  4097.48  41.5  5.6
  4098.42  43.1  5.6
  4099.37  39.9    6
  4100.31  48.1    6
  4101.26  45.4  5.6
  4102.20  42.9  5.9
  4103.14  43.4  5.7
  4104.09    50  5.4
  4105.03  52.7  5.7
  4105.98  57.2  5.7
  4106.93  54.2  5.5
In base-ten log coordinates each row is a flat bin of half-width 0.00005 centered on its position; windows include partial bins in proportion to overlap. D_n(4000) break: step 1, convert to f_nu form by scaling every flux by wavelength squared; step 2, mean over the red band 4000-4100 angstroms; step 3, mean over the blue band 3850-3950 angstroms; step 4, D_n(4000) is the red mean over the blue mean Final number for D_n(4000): 1.5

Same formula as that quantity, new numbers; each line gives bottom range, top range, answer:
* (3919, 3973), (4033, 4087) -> 1.66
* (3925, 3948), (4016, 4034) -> 1.82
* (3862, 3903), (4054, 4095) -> 1.50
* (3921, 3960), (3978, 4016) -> 1.51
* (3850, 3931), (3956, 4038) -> 1.23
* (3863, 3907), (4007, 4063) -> 1.52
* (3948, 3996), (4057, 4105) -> 1.32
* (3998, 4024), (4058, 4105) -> 0.90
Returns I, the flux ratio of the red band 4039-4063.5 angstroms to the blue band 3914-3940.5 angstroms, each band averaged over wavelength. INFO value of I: 1.46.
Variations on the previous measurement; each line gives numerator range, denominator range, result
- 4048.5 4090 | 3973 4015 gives 1.04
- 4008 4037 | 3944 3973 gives 1.66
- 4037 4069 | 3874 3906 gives 1.40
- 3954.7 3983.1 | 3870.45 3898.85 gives 0.89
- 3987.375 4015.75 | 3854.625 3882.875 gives 1.32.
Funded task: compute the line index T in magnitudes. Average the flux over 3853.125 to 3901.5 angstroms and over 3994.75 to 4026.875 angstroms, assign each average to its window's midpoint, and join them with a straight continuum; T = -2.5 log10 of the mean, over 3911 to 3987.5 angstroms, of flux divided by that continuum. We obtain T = 0.27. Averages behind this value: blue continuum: 45.2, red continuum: 65.7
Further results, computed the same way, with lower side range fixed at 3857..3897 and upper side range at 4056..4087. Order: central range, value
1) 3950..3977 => 0.37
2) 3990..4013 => -0.19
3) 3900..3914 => -0.16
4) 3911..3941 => 0.09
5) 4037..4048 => -0.08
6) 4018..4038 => -0.15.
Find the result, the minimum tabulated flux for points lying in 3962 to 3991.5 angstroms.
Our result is 19.1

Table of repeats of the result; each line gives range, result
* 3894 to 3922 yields 35.2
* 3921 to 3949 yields 12.8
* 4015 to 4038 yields 53.9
